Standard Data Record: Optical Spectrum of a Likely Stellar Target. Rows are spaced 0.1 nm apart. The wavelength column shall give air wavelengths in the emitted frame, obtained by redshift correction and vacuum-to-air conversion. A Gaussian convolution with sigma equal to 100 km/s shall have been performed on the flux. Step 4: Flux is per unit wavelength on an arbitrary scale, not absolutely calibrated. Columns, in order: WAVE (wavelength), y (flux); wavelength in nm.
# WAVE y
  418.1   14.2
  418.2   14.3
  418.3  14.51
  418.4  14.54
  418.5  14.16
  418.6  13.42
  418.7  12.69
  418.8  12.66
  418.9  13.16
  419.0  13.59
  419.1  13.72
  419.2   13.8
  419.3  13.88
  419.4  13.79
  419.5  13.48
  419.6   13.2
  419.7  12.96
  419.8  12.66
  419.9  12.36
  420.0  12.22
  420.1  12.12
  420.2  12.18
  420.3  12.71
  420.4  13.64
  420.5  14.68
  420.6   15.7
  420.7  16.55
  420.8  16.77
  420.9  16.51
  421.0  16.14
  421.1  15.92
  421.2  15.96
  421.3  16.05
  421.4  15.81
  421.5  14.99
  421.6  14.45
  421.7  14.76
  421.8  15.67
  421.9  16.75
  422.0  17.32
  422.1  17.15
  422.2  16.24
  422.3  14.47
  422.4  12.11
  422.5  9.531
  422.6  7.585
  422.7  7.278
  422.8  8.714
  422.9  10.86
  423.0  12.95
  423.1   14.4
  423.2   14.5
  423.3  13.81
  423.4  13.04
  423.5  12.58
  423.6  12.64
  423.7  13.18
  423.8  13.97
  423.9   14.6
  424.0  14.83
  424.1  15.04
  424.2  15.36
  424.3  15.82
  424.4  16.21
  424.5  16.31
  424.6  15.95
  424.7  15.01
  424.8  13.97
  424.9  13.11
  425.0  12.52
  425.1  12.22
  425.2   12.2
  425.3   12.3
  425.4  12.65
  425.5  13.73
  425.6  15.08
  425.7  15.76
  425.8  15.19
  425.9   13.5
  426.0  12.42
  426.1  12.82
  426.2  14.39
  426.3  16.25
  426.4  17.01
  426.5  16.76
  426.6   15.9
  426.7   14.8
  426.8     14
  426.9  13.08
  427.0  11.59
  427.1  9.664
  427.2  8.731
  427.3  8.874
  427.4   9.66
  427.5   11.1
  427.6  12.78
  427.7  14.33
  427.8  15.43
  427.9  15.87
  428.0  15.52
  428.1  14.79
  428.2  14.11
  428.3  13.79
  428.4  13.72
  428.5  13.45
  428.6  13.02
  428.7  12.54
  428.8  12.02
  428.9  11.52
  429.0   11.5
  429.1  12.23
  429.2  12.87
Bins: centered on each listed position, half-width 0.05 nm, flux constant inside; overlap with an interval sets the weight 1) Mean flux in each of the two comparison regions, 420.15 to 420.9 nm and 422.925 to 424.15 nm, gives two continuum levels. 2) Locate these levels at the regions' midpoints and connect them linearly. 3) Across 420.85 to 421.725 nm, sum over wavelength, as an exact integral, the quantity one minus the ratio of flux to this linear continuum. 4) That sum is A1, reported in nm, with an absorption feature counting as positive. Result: -0.07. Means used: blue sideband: 14.7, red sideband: 13.7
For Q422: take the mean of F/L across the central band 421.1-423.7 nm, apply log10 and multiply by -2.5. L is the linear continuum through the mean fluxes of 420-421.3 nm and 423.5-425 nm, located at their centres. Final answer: 0.08 mag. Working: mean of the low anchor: 14.8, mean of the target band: 13.6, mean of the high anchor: 14.6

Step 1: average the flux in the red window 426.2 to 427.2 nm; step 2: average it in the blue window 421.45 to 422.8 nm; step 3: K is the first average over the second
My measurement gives 1.0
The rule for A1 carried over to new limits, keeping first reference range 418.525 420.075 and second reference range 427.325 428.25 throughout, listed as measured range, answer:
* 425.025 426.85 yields -0.10 nm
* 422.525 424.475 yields 0.05 nm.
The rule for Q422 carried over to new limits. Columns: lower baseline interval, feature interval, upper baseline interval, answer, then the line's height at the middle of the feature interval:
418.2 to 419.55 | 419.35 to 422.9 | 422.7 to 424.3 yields -0.04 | 13.5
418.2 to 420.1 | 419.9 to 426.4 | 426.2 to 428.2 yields -0.05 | 13.4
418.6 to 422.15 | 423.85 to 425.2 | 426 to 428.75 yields -0.06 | 13.9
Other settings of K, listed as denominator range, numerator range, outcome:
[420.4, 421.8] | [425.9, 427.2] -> 0.88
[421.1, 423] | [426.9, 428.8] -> 0.93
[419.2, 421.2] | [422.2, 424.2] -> 0.89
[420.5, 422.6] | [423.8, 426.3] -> 0.93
